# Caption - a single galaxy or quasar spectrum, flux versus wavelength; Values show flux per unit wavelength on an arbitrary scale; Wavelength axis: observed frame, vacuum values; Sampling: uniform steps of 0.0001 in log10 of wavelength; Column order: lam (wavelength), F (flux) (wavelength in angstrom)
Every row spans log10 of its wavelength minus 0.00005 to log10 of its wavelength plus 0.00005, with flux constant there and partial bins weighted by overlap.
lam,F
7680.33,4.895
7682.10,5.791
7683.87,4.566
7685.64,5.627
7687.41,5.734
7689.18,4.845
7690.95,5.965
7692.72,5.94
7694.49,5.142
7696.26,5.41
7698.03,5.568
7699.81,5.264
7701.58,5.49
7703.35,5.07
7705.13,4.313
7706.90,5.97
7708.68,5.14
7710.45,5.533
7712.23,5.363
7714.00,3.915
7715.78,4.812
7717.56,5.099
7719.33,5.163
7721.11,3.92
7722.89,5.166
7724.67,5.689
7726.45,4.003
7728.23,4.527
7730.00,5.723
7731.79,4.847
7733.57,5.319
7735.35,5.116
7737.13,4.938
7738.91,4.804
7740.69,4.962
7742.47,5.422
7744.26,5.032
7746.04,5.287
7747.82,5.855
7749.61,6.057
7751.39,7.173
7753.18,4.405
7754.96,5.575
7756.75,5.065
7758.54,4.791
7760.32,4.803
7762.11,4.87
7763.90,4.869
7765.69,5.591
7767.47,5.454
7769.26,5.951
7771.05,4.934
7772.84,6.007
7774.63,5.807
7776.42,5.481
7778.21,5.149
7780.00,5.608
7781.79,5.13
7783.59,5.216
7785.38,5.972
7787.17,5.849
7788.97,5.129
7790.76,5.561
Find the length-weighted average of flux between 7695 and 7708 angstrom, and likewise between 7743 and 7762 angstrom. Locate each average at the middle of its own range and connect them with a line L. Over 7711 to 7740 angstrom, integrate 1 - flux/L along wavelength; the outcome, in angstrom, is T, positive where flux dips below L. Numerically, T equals 2.3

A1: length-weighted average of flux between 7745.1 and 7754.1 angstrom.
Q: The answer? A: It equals 5.75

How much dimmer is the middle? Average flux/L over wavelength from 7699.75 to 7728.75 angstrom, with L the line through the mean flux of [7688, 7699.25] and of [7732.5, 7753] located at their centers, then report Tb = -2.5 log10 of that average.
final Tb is 0.10 mag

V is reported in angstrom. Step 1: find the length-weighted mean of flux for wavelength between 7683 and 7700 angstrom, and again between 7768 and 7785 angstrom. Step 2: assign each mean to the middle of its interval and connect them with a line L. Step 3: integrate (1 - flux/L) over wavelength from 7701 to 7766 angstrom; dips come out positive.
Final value 3.9 angstrom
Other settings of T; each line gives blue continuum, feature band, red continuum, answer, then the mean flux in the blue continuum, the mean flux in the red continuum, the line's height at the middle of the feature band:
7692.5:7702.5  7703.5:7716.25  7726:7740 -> 0.6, 5.44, 4.94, 5.27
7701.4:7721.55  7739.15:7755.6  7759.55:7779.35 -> -0.9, 4.99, 5.36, 5.22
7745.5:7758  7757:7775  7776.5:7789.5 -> 0.8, 5.61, 5.45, 5.54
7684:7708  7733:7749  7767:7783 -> 0.7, 5.38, 5.5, 5.45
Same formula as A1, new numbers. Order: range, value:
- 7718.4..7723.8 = 4.76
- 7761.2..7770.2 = 5.34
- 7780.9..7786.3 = 5.44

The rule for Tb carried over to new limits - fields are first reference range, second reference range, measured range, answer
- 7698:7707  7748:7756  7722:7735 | 0.10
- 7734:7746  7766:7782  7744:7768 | -0.01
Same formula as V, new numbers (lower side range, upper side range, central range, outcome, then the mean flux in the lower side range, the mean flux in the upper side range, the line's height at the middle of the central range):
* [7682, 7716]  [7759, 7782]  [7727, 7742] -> 0.84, 5.27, 5.36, 5.31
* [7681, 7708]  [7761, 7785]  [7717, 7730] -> 1.28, 5.37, 5.4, 5.38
